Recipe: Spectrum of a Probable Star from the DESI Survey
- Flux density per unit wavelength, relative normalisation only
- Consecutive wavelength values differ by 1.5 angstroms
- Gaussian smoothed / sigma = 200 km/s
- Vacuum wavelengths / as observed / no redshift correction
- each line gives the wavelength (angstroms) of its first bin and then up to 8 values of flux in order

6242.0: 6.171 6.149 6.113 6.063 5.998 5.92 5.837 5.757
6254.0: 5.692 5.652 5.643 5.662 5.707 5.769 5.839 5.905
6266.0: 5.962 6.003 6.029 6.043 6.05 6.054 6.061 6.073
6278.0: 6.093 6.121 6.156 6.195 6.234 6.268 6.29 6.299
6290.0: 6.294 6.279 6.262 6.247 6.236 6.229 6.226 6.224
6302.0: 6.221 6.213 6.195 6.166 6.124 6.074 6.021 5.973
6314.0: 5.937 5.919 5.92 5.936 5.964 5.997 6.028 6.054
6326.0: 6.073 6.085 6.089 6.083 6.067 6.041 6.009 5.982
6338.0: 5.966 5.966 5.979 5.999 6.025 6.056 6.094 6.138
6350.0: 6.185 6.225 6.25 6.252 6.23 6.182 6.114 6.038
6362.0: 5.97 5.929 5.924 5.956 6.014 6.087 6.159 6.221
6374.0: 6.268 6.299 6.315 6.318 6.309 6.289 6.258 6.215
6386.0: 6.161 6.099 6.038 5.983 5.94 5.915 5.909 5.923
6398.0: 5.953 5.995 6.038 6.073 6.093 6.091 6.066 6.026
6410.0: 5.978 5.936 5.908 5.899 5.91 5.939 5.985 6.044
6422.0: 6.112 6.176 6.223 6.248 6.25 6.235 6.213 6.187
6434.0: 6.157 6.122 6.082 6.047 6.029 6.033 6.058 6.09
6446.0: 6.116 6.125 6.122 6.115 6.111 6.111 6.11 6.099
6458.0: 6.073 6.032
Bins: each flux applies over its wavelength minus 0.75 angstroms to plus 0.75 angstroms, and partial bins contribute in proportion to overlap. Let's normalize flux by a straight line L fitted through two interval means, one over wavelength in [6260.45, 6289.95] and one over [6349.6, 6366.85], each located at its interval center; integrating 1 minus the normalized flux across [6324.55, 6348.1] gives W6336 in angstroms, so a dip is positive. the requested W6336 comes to 0.2 angstroms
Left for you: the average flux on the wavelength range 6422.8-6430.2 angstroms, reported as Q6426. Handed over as 6.23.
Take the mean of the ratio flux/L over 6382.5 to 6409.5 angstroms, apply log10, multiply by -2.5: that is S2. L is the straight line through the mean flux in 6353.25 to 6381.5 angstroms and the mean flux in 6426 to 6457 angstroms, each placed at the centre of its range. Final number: 0.02 mag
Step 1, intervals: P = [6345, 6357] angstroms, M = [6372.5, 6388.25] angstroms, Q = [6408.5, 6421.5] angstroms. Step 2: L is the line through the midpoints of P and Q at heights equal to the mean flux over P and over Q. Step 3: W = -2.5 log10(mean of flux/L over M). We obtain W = -0.03 mag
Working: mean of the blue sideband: 6.18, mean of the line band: 6.25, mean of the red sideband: 5.96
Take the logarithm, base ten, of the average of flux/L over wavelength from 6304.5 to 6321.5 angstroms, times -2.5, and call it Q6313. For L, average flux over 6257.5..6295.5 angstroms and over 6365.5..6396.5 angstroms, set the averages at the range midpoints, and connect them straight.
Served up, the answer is 0.01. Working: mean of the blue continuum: 6.07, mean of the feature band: 6.02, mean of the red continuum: 6.13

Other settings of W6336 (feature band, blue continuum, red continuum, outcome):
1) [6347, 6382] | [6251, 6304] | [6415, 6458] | -0.43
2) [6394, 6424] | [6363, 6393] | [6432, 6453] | 0.58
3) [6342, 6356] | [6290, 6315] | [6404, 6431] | -0.04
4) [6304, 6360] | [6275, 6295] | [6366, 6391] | 1.17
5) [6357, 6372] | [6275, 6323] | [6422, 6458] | 0.24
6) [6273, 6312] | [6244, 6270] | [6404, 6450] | -1.85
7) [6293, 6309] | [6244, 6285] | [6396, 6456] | -0.61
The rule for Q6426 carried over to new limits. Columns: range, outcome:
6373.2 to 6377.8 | 6.29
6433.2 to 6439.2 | 6.1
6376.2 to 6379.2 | 6.32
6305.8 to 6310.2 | 6.12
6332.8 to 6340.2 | 5.99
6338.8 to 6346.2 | 6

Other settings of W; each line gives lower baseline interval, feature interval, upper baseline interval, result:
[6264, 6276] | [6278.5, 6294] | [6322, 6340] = -0.04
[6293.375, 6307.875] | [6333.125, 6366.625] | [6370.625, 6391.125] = 0.03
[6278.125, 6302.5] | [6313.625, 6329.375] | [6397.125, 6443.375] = 0.03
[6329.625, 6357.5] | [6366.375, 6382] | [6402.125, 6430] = -0.02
